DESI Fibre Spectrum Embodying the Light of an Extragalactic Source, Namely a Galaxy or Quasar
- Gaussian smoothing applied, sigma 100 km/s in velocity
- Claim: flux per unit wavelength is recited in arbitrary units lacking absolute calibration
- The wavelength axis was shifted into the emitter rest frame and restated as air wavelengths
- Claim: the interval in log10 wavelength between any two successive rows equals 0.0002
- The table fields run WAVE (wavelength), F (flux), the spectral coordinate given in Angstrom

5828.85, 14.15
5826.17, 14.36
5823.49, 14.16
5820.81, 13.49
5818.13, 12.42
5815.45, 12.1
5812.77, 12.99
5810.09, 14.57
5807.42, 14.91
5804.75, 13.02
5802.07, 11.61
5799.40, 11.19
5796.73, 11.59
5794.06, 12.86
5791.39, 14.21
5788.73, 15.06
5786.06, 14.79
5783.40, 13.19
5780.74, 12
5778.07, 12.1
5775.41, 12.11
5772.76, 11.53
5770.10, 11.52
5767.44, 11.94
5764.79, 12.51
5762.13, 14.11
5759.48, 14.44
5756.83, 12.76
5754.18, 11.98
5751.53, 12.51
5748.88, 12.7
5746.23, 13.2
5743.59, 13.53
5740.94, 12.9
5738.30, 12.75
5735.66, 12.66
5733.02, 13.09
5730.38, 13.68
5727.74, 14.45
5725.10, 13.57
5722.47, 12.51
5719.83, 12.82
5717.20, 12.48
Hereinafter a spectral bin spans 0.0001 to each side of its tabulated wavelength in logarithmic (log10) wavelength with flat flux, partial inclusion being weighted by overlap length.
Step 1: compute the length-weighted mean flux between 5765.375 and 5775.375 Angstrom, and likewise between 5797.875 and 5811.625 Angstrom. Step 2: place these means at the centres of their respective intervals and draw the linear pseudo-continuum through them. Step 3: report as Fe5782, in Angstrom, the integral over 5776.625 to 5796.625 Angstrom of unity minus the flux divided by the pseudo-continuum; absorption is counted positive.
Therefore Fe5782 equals -1.5 Angstrom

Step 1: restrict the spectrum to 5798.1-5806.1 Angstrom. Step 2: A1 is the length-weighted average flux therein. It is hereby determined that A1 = 11.9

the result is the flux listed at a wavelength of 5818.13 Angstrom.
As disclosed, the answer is 12.42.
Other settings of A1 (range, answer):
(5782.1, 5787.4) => 14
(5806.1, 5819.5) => 13.4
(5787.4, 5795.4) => 14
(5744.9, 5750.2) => 13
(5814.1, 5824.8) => 13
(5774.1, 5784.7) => 12.3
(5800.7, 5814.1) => 13.4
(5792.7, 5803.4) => 11.8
